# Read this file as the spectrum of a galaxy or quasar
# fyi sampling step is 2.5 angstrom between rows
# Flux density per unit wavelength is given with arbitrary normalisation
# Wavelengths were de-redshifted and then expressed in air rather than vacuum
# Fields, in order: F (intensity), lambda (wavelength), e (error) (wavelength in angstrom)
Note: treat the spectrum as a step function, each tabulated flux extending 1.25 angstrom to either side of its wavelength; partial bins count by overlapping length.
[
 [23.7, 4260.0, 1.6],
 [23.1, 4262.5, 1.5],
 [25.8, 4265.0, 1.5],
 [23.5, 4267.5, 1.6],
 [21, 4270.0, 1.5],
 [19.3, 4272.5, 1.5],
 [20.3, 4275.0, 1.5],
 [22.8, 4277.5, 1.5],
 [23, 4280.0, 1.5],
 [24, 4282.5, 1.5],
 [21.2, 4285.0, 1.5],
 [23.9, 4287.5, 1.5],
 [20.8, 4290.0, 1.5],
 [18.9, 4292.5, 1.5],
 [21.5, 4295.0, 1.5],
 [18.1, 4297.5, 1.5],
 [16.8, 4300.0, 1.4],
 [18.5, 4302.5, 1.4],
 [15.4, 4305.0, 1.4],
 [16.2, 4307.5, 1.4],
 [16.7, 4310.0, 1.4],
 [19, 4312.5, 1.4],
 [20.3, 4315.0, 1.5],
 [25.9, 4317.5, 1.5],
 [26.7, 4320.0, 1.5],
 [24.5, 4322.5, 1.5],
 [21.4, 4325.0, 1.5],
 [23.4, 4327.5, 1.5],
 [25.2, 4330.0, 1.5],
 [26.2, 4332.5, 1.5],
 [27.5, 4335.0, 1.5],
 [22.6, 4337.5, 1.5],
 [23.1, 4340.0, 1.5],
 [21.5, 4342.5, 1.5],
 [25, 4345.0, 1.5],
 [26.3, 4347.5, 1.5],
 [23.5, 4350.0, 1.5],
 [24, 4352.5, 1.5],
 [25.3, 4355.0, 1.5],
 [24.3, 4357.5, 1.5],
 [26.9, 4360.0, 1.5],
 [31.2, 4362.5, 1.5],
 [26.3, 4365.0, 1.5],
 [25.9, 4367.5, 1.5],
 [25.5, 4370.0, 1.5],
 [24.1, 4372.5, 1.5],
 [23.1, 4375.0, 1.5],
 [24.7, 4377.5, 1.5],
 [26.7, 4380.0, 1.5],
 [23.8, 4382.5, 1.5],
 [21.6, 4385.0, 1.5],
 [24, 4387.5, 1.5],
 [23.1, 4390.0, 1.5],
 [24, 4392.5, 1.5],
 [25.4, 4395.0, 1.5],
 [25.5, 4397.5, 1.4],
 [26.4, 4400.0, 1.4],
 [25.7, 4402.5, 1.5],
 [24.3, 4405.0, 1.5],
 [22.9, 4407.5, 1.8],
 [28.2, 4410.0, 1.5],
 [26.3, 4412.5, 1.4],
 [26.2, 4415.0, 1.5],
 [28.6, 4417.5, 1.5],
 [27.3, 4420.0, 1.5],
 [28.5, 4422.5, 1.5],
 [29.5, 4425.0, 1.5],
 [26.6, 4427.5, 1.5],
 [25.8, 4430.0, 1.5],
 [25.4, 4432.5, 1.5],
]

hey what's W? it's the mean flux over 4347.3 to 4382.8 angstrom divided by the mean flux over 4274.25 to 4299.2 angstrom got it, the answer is 1.2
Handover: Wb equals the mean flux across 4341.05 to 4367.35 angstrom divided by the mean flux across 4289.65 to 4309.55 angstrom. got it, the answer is 1.41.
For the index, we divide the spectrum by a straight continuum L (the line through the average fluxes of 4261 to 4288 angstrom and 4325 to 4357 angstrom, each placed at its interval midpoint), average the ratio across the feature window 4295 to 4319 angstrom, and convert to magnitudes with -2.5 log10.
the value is 0.239 mag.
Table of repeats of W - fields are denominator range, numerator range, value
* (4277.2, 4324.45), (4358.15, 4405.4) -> 1.22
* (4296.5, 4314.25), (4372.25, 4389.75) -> 1.38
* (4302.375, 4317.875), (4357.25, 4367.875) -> 1.47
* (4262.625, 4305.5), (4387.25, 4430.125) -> 1.24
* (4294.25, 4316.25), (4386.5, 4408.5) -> 1.37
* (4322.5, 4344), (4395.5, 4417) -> 1.08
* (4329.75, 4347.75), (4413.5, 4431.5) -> 1.12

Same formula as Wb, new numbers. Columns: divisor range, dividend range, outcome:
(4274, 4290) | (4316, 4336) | 1.11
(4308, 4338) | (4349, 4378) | 1.10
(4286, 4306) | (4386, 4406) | 1.28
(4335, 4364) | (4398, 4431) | 1.06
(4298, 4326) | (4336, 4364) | 1.24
